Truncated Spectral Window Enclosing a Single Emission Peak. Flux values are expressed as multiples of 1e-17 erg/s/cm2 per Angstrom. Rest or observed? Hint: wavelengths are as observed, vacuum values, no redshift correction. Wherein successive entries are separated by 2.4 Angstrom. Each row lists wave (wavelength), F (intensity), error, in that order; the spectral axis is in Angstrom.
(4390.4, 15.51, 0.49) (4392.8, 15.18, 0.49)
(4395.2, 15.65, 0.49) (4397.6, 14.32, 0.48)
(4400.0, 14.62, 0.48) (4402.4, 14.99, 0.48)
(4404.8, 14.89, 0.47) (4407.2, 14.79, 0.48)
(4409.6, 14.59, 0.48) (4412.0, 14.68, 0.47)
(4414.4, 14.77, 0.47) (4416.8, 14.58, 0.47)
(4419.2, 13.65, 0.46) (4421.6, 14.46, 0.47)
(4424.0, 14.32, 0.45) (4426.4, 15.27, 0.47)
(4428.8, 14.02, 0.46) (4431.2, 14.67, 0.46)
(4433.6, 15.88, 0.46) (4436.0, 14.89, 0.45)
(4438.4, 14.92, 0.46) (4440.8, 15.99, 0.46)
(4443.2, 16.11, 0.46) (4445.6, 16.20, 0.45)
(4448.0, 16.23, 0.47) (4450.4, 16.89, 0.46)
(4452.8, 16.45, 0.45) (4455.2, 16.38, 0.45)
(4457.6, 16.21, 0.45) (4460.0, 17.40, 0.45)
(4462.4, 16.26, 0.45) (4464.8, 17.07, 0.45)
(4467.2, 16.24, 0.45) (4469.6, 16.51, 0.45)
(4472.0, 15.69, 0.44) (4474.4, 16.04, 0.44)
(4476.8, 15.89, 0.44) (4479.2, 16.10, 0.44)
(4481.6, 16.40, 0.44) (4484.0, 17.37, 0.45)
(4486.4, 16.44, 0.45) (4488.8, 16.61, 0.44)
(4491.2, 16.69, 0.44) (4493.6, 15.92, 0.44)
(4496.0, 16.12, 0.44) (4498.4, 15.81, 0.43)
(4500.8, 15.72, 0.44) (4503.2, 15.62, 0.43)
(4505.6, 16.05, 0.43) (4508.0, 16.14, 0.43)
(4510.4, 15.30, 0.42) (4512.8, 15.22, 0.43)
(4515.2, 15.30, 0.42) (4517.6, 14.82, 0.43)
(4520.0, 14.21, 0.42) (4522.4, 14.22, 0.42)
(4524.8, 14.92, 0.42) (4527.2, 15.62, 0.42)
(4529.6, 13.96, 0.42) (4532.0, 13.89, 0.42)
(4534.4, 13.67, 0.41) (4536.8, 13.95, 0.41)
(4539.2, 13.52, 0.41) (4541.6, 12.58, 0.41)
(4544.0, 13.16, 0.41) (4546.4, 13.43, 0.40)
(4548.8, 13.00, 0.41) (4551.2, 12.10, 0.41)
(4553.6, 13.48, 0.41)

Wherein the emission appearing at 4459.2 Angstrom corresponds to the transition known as C III]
